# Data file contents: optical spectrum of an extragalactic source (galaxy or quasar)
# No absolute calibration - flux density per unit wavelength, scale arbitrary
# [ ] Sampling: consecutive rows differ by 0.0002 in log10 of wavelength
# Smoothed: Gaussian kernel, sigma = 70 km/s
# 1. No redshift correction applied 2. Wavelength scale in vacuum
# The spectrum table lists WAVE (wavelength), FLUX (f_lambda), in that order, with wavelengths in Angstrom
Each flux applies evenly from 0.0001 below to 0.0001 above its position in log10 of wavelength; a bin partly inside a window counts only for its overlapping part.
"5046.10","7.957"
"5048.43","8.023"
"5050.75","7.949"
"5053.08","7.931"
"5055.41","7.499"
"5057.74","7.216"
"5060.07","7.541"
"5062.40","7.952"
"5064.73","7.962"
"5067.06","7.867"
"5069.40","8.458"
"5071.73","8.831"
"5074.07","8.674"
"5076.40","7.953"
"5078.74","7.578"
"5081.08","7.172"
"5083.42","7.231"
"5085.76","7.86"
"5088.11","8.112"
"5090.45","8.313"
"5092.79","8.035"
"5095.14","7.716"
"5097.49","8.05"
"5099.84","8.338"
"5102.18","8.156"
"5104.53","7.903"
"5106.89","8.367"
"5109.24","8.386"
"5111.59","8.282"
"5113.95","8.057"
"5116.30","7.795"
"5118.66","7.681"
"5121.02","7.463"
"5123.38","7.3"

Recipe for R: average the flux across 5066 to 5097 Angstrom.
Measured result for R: 7.99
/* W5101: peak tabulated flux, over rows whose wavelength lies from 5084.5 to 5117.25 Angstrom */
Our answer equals 8.386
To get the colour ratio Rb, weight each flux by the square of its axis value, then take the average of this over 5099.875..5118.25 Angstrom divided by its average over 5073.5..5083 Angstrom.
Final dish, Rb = 1.06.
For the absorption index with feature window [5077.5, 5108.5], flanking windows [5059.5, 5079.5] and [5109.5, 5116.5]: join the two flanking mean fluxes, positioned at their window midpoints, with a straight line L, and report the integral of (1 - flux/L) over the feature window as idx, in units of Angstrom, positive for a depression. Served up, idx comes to 0.8 Angstrom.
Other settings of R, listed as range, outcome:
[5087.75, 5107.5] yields 8.1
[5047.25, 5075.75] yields 7.99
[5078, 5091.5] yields 7.71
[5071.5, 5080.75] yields 8.1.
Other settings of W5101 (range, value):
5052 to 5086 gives 8.831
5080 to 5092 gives 8.313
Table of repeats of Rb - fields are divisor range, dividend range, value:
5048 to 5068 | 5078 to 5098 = 1.01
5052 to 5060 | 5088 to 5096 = 1.08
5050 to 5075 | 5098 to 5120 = 1.03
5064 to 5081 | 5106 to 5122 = 1.00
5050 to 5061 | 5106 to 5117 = 1.10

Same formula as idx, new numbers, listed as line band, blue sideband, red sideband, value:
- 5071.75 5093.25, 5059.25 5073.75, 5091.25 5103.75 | 0.5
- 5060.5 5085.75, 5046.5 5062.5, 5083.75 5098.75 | -0.3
